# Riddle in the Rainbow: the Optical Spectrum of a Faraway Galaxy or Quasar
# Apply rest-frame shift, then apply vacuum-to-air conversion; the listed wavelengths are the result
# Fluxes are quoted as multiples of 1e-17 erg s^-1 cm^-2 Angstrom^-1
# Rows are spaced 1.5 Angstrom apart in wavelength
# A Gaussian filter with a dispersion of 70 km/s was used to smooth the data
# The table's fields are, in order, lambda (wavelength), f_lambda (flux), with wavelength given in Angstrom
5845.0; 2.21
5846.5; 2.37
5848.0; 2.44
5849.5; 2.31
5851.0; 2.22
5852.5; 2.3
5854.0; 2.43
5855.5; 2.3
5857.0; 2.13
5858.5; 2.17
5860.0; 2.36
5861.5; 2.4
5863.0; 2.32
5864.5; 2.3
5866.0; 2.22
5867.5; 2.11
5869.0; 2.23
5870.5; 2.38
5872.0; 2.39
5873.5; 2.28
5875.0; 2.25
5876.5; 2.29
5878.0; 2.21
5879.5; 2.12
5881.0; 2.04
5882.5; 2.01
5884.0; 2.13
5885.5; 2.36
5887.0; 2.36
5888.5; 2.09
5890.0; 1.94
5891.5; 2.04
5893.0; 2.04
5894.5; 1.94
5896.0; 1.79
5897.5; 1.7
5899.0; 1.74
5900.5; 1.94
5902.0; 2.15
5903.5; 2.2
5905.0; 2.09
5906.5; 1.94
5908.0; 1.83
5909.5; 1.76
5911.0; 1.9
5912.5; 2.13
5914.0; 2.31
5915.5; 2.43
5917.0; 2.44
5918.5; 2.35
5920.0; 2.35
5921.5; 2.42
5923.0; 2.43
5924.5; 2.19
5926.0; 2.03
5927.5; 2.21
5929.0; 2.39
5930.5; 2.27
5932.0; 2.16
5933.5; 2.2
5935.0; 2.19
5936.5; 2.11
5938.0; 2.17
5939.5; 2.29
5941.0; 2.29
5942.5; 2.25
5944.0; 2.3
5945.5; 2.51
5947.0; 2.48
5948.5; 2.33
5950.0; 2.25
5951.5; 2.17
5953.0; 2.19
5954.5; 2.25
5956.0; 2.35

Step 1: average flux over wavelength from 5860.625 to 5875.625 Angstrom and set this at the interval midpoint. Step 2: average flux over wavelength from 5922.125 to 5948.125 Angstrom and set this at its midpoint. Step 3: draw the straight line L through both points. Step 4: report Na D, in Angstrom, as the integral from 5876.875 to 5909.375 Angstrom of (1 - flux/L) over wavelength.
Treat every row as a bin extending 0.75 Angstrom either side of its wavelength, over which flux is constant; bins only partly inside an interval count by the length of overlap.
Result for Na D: 3.6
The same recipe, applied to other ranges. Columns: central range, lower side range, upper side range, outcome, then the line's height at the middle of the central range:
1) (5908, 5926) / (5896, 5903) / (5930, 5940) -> -1.60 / 2.04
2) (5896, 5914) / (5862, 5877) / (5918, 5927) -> 2.63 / 2.29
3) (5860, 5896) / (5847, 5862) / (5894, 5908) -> -1.16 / 2.12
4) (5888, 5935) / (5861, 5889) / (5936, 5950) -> 3.35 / 2.27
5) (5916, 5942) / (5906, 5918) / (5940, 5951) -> -0.54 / 2.22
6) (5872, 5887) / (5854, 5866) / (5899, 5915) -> -0.21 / 2.18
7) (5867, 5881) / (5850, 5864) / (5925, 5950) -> 0.27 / 2.29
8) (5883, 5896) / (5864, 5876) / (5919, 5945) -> 0.99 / 2.26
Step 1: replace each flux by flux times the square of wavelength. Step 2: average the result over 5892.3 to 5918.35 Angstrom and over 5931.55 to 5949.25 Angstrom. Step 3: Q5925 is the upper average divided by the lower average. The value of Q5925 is 1.14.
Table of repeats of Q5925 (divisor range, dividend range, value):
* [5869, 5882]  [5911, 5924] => 1.05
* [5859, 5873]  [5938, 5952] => 1.03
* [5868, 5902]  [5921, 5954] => 1.10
